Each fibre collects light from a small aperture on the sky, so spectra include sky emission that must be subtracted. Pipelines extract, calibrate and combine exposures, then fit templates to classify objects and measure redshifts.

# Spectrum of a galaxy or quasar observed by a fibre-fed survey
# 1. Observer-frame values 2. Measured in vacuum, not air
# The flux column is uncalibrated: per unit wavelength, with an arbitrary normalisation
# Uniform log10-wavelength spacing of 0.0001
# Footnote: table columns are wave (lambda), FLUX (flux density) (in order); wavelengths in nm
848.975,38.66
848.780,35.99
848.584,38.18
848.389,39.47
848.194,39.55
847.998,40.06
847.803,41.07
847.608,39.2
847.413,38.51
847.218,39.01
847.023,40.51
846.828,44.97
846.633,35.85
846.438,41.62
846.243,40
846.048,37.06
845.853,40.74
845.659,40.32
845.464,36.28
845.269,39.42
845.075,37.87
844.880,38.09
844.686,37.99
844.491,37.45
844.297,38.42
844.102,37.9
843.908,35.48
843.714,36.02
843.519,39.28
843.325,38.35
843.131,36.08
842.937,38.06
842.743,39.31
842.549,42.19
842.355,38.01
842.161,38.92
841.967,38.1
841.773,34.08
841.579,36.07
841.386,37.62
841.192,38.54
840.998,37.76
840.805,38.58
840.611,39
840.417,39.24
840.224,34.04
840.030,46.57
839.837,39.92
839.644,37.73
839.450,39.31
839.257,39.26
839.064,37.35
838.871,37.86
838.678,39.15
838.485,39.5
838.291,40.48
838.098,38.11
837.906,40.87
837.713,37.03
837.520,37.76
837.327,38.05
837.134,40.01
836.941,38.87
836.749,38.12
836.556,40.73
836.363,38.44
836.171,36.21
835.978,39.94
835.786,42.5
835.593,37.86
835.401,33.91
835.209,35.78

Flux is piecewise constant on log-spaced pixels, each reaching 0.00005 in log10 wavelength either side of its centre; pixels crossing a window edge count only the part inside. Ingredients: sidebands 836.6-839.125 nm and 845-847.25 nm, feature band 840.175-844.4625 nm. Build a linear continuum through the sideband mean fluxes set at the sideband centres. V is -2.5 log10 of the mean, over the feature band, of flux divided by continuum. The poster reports 0.04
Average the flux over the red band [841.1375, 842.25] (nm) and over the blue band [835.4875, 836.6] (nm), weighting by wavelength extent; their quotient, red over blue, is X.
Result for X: 0.95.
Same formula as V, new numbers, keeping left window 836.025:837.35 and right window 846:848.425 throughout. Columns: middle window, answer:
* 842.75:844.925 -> 0.05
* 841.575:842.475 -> 0.06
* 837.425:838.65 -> 0.00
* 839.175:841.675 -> 0.01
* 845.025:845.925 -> 0.02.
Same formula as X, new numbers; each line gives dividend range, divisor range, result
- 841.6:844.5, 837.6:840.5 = 0.97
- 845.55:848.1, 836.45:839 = 1.02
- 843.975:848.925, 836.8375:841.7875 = 1.01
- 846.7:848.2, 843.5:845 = 1.08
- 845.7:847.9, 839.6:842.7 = 1.03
